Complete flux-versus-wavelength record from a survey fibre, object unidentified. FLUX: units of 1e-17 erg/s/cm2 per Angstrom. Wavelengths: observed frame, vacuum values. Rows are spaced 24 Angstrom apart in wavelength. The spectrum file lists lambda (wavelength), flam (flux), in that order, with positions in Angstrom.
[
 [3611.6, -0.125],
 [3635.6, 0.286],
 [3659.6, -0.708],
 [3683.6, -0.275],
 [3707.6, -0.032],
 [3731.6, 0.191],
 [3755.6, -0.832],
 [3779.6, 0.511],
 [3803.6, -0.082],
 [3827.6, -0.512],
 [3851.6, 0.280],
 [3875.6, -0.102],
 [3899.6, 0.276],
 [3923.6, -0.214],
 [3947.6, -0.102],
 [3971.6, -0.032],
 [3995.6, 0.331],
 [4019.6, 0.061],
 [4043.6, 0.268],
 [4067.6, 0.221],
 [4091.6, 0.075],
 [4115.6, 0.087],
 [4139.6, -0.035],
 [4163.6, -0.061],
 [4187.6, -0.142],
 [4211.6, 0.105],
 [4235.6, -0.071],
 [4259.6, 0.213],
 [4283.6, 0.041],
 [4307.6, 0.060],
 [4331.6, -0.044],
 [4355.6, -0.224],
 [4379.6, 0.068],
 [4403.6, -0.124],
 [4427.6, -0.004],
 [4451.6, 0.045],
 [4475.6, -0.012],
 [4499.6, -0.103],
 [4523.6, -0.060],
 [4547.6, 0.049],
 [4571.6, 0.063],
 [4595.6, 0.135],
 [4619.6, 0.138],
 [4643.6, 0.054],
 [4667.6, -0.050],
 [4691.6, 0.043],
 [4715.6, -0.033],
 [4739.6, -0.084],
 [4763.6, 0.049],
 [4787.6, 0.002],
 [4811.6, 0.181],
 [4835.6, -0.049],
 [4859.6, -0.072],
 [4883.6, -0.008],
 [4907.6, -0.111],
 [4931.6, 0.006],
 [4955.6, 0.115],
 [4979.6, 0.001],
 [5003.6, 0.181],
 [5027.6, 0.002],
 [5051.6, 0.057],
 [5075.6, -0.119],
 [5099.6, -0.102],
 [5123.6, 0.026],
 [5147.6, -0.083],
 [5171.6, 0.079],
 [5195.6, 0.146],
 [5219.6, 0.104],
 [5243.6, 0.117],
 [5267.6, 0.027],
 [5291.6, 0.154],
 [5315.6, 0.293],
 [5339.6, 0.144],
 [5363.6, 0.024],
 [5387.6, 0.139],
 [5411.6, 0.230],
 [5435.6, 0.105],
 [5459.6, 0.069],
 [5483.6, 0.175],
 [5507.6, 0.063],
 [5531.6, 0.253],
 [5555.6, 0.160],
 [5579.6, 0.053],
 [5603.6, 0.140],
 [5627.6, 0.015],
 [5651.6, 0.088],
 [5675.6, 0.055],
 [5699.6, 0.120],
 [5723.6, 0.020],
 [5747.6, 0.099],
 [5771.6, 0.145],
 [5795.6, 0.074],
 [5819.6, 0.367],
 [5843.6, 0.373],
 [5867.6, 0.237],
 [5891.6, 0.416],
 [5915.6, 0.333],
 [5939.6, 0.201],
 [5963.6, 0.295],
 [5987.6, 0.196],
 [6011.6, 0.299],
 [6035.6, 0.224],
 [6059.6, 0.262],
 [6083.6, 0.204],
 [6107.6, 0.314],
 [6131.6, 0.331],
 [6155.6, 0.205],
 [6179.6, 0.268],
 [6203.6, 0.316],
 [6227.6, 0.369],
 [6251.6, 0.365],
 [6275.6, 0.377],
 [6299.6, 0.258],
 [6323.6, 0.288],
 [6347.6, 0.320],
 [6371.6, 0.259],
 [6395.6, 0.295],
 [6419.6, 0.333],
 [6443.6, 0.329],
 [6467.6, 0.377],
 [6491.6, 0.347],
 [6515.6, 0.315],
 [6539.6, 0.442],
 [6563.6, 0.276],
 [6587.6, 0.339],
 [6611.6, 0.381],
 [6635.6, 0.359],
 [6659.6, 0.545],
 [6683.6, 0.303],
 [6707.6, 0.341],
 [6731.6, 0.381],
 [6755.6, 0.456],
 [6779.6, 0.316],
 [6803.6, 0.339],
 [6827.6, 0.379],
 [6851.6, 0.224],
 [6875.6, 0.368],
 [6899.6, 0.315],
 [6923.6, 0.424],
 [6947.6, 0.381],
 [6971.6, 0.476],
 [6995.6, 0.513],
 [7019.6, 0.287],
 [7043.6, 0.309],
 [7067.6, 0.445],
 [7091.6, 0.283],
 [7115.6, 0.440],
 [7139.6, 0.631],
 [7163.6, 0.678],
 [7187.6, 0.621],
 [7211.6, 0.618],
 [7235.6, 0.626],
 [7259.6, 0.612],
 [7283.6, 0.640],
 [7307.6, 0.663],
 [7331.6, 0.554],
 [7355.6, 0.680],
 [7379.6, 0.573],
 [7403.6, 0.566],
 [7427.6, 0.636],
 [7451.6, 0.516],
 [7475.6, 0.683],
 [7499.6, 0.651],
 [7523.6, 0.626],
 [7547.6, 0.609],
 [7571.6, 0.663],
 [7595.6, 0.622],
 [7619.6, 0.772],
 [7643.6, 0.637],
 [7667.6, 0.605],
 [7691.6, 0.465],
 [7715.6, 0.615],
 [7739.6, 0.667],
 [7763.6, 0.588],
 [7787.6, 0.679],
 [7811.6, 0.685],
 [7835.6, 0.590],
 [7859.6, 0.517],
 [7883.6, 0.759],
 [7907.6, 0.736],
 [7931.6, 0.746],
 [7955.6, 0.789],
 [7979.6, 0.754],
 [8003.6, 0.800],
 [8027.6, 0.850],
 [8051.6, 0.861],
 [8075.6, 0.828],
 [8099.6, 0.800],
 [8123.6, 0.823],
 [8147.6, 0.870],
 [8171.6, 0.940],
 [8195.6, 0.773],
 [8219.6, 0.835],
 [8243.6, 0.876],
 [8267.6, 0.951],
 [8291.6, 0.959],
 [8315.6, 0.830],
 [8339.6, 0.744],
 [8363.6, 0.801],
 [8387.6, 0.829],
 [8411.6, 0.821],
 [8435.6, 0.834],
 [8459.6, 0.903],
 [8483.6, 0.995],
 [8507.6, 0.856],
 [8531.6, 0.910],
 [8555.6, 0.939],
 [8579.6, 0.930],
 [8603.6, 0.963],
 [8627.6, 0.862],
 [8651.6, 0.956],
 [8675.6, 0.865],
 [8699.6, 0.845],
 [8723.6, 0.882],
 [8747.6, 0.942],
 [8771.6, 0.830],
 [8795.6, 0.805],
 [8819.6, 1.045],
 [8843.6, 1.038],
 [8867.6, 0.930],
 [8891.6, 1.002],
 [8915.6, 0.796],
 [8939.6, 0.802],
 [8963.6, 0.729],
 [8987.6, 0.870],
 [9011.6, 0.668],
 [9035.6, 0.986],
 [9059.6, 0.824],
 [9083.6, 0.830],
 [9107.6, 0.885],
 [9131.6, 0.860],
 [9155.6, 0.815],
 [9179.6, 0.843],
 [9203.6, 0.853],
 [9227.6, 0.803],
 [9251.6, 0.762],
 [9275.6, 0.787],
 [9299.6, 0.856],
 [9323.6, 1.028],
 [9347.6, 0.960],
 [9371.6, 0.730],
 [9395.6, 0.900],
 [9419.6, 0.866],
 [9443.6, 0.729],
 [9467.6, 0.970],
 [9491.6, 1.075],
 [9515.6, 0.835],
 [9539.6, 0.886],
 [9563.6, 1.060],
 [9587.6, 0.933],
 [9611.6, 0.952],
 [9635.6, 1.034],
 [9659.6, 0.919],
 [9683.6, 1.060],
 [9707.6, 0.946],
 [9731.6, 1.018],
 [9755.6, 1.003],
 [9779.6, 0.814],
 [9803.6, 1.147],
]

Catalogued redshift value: 0.787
